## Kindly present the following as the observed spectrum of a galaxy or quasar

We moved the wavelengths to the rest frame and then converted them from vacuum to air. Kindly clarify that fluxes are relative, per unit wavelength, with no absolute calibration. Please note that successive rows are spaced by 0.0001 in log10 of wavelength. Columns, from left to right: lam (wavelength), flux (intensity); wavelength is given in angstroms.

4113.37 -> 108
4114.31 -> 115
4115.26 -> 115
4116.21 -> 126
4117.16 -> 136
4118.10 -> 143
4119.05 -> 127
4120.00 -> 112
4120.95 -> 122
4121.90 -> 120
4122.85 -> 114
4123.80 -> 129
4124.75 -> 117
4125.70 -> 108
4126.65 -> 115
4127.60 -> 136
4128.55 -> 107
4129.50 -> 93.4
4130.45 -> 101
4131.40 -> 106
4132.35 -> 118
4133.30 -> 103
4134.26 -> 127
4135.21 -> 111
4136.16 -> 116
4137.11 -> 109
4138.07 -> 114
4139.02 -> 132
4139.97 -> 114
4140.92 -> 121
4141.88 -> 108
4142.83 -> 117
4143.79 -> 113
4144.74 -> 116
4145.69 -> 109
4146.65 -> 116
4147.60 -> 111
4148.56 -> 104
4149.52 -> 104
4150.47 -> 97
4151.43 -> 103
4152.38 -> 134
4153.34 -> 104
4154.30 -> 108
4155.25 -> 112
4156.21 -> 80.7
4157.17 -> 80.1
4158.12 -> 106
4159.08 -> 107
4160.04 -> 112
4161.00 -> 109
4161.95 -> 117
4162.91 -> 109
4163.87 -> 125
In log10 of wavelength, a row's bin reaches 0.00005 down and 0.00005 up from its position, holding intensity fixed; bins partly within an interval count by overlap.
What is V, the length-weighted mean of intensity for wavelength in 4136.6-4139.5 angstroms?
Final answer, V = 118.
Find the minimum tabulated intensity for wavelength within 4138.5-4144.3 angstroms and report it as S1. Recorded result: 108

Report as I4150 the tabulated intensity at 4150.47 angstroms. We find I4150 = 97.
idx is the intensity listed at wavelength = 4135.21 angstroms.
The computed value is 111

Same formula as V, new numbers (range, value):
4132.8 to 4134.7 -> 114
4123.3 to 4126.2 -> 118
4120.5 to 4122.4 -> 121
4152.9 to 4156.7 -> 101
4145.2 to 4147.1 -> 112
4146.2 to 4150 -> 109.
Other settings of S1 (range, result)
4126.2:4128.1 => 115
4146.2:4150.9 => 97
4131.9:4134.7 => 103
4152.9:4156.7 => 80.7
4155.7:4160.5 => 80.1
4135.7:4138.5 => 109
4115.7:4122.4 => 112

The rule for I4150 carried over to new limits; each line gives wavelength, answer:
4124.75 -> 117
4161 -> 109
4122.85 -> 114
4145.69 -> 109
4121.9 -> 120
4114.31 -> 115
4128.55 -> 107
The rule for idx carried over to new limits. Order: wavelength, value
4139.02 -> 132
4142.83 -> 117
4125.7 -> 108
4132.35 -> 118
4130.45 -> 101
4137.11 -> 109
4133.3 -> 103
